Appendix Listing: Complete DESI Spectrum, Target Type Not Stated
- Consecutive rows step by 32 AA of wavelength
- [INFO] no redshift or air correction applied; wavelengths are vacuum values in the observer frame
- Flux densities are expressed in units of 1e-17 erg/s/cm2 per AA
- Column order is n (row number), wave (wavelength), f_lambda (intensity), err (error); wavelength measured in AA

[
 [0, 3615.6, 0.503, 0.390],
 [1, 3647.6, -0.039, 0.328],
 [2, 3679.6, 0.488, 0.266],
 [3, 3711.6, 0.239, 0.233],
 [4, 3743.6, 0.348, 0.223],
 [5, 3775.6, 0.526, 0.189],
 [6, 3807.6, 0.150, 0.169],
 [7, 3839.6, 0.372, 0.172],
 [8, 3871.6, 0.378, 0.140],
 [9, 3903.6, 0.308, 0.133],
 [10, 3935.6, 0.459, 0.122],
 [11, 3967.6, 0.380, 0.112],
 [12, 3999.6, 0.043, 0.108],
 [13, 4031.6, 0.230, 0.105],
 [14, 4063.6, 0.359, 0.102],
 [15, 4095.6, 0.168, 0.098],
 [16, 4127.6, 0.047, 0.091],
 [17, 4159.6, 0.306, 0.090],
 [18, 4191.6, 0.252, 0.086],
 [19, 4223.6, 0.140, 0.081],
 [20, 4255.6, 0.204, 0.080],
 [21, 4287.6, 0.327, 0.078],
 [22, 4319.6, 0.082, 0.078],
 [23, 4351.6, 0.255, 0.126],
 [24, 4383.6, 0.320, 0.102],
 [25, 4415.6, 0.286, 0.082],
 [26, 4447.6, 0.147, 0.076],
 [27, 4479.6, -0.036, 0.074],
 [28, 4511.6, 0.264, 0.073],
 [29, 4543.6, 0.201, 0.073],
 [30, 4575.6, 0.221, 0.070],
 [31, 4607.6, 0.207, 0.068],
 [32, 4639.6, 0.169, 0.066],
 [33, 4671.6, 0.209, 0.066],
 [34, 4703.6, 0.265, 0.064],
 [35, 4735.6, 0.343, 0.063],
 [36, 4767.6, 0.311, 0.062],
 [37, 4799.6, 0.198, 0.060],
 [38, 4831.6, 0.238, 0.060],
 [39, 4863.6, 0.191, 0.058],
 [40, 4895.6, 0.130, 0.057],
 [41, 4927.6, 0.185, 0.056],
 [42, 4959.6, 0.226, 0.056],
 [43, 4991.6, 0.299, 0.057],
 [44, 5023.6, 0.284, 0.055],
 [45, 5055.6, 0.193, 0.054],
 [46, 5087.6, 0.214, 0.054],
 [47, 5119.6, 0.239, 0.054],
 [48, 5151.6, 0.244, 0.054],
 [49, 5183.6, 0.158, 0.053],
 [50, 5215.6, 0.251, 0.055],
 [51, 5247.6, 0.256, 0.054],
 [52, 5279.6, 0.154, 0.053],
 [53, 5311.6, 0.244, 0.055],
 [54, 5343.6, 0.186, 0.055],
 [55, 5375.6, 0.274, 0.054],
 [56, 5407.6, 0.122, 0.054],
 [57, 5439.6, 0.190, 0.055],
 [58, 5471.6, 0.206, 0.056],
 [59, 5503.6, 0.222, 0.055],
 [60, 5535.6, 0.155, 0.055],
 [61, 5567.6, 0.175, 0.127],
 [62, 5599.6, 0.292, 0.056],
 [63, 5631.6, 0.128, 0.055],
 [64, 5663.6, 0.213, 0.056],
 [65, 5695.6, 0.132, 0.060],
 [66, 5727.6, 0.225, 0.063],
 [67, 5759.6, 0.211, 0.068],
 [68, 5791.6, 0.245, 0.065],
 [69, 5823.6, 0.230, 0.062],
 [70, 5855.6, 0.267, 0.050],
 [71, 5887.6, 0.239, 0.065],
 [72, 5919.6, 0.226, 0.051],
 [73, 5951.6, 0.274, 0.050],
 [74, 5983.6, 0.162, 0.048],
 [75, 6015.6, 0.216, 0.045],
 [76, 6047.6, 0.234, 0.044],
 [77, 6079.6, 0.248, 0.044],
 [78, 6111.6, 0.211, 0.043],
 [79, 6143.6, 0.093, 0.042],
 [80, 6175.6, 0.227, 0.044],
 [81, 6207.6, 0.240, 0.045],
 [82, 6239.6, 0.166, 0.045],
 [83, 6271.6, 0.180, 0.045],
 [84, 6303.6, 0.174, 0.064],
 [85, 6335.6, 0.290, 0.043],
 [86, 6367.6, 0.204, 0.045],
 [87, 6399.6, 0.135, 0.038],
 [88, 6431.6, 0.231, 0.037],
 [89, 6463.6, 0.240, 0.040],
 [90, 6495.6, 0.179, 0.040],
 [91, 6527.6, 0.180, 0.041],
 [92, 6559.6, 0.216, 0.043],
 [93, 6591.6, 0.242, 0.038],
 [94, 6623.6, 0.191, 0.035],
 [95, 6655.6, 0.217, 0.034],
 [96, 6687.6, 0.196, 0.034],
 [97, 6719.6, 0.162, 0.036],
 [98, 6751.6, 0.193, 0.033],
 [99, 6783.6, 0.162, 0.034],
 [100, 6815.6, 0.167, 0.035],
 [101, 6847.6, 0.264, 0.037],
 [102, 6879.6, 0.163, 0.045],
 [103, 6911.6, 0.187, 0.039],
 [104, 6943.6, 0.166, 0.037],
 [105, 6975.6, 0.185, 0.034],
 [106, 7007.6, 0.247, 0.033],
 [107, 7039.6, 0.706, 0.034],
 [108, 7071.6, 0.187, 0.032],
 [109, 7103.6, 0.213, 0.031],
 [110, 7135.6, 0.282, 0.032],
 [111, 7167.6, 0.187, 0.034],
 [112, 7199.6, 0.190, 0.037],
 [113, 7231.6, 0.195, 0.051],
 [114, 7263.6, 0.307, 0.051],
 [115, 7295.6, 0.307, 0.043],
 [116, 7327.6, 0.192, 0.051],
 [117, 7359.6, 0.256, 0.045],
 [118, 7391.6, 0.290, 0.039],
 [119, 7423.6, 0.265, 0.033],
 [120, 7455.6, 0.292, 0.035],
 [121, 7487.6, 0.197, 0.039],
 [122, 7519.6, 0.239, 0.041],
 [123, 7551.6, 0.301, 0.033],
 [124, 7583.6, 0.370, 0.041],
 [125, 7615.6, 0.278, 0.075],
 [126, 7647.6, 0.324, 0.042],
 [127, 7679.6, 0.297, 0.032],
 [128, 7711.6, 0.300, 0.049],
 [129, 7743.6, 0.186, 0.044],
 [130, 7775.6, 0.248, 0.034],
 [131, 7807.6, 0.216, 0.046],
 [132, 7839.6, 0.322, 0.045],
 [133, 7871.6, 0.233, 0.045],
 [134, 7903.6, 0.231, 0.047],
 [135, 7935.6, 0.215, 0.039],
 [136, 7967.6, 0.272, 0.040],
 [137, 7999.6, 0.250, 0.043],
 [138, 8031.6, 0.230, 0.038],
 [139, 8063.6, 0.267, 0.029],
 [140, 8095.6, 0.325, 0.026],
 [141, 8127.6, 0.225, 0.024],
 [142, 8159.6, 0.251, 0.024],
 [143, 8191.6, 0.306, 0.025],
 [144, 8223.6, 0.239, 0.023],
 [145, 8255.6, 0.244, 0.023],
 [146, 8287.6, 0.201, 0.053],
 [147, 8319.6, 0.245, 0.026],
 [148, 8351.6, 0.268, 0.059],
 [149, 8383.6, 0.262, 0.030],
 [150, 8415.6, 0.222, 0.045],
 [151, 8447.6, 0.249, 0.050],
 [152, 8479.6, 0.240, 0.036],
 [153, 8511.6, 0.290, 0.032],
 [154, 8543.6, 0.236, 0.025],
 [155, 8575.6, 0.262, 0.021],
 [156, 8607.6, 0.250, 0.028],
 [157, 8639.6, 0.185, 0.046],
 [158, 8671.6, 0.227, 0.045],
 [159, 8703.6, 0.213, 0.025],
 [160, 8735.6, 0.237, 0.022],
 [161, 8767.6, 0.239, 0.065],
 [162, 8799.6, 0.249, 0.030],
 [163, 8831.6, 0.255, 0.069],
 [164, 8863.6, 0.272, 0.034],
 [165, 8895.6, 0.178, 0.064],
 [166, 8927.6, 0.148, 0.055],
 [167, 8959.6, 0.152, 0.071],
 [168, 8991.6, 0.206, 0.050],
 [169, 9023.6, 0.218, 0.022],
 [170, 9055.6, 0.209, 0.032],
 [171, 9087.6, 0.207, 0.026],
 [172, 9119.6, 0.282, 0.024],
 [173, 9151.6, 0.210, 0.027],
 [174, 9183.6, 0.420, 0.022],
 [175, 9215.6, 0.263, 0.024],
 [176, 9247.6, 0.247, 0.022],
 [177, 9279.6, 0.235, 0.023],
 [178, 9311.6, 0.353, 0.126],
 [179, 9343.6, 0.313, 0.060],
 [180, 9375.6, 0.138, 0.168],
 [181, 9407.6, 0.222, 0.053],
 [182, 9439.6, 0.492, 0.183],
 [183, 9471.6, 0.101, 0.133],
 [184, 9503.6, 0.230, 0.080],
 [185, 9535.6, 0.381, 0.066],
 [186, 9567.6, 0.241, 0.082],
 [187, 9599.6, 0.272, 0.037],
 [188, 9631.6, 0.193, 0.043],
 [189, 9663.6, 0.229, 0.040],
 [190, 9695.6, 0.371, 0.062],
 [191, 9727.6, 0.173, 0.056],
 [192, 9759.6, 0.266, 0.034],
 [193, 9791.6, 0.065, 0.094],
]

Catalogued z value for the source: 0.887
